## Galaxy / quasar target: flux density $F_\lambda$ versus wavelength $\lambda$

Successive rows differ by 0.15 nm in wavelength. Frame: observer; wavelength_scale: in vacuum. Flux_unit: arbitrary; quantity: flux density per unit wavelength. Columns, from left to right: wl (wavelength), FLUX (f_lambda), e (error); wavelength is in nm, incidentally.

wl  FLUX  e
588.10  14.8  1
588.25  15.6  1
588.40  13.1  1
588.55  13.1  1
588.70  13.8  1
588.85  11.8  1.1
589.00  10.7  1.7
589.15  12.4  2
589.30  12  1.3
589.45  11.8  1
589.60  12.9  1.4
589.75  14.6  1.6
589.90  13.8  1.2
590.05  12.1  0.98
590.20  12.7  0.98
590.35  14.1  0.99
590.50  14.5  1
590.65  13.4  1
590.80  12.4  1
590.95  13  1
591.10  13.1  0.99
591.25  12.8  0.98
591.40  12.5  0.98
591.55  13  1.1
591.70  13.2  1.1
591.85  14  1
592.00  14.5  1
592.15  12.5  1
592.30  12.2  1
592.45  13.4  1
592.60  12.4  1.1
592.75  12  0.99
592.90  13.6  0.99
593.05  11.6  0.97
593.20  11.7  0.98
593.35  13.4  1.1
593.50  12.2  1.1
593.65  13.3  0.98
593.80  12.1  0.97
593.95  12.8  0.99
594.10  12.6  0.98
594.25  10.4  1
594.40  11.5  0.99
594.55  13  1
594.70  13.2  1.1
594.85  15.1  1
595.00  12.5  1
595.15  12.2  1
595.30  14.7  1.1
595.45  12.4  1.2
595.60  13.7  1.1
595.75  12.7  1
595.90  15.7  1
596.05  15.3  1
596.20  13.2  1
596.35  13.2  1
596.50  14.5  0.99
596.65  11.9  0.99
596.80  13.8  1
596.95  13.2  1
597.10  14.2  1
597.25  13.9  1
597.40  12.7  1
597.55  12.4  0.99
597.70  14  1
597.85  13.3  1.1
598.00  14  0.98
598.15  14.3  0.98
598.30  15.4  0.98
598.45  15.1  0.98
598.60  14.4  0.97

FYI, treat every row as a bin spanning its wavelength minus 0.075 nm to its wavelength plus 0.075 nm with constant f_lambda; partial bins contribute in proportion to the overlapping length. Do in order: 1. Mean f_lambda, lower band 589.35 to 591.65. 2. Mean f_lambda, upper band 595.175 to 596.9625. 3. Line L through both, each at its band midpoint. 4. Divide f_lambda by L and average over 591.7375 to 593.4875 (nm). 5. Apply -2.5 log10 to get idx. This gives 0.04 mag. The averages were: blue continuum 13.1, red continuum 13.7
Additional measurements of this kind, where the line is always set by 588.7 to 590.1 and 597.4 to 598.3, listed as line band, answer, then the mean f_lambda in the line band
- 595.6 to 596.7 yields -0.03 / 13.8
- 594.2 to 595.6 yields 0.03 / 12.9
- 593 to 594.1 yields 0.05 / 12.5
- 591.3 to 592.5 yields -0.02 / 13.2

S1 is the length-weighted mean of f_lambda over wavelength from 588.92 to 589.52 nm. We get 11.7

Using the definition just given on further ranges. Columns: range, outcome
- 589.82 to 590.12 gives 13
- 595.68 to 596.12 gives 14.6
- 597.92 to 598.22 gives 14.1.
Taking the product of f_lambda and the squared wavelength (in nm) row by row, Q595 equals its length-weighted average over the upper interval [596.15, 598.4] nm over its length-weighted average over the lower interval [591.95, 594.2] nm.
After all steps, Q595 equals 1.09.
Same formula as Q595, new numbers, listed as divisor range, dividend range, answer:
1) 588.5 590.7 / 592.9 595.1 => 0.99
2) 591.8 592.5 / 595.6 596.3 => 1.08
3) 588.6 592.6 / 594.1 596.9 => 1.04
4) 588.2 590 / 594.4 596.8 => 1.07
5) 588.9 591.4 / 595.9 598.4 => 1.10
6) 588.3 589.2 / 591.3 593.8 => 1.03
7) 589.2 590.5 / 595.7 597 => 1.07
